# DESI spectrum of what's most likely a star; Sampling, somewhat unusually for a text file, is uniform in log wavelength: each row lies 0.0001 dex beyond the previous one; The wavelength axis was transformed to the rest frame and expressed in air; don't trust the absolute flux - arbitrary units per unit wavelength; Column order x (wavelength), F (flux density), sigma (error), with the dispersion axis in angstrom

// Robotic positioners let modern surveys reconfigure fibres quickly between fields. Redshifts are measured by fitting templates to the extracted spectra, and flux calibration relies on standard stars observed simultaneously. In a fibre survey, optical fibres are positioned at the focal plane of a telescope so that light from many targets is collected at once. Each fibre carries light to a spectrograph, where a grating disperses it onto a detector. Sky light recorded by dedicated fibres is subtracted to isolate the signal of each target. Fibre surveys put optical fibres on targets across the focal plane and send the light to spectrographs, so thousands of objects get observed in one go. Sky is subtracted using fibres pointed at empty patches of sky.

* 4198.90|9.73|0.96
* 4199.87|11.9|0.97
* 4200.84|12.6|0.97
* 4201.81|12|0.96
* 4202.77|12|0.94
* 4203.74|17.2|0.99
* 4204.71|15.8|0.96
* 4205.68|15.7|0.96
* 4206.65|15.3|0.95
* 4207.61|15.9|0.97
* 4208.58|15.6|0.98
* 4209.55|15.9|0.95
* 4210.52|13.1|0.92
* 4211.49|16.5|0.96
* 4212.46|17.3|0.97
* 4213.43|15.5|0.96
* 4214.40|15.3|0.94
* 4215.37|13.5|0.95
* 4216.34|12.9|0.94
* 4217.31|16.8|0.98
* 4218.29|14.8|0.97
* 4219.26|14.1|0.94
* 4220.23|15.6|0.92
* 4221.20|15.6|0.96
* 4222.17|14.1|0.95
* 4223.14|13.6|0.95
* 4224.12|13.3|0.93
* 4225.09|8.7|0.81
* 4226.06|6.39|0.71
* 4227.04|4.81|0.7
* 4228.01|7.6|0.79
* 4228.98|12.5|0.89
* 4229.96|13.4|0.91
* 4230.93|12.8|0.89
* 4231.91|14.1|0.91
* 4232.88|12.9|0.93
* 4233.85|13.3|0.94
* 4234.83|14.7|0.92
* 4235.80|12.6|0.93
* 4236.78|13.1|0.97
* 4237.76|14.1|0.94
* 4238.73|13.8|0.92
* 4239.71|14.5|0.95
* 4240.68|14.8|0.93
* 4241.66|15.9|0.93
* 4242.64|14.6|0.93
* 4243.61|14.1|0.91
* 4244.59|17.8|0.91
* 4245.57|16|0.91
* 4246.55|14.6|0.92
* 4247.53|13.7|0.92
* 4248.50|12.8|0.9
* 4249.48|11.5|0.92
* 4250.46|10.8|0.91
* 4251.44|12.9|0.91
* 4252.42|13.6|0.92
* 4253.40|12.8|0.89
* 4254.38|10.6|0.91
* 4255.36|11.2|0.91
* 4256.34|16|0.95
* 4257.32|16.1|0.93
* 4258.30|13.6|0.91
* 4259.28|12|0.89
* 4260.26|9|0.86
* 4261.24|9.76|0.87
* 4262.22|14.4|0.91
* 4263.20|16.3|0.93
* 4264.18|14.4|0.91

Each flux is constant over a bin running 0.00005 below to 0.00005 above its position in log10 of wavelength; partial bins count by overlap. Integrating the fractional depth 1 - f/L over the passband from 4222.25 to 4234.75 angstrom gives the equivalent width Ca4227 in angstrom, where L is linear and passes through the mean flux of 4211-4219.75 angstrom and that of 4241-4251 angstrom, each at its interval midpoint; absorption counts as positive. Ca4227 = 2.9 angstrom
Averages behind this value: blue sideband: 15.2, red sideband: 14.2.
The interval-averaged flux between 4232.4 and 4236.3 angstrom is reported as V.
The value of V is 13.4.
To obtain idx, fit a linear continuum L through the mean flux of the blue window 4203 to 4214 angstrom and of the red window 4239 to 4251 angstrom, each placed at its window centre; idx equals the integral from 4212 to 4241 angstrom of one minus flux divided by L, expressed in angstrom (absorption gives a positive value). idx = 3.46 angstrom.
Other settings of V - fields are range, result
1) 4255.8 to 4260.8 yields 13.3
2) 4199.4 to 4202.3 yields 12.2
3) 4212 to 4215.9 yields 15.4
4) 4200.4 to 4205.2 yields 13.9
